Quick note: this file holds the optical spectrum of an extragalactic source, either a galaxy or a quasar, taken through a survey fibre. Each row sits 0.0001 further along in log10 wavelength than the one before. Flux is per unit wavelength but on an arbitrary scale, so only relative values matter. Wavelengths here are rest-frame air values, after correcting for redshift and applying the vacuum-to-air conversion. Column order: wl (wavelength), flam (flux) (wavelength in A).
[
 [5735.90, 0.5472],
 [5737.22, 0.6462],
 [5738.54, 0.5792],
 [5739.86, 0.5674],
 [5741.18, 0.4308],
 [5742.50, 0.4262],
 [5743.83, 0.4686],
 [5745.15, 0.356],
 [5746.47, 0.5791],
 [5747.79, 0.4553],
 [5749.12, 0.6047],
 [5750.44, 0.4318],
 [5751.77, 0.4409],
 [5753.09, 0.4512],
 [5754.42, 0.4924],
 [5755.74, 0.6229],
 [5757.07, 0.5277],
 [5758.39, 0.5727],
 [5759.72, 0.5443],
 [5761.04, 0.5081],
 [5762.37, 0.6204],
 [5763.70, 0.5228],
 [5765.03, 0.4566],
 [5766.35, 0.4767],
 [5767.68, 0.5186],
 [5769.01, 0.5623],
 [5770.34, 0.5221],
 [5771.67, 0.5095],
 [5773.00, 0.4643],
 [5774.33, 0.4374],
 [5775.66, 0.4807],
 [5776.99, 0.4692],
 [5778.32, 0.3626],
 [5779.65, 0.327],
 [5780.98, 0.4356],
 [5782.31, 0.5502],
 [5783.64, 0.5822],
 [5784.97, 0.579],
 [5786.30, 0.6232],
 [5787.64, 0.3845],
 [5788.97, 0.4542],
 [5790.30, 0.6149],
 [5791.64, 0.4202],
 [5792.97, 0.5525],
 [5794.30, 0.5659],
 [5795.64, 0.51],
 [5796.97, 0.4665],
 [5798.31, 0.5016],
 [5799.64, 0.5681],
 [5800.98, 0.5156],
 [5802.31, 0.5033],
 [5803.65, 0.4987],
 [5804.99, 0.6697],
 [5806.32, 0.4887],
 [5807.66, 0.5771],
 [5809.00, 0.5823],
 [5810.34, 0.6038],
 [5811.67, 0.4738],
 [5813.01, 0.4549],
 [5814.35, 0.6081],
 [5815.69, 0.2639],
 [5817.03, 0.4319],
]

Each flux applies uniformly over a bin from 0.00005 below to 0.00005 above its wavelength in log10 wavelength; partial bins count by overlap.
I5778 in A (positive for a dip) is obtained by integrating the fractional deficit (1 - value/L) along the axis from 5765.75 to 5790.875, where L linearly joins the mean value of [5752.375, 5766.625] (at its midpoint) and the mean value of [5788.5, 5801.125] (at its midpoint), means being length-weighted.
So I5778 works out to 1.5 A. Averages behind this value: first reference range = 0.528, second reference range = 0.518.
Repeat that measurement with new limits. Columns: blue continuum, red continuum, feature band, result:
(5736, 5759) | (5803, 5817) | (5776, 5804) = 0.89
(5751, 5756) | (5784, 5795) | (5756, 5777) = -0.53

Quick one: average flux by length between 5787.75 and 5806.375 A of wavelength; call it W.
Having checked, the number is 0.521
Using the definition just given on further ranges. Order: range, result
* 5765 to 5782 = 0.465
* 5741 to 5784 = 0.491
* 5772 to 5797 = 0.489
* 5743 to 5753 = 0.474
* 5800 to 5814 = 0.539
